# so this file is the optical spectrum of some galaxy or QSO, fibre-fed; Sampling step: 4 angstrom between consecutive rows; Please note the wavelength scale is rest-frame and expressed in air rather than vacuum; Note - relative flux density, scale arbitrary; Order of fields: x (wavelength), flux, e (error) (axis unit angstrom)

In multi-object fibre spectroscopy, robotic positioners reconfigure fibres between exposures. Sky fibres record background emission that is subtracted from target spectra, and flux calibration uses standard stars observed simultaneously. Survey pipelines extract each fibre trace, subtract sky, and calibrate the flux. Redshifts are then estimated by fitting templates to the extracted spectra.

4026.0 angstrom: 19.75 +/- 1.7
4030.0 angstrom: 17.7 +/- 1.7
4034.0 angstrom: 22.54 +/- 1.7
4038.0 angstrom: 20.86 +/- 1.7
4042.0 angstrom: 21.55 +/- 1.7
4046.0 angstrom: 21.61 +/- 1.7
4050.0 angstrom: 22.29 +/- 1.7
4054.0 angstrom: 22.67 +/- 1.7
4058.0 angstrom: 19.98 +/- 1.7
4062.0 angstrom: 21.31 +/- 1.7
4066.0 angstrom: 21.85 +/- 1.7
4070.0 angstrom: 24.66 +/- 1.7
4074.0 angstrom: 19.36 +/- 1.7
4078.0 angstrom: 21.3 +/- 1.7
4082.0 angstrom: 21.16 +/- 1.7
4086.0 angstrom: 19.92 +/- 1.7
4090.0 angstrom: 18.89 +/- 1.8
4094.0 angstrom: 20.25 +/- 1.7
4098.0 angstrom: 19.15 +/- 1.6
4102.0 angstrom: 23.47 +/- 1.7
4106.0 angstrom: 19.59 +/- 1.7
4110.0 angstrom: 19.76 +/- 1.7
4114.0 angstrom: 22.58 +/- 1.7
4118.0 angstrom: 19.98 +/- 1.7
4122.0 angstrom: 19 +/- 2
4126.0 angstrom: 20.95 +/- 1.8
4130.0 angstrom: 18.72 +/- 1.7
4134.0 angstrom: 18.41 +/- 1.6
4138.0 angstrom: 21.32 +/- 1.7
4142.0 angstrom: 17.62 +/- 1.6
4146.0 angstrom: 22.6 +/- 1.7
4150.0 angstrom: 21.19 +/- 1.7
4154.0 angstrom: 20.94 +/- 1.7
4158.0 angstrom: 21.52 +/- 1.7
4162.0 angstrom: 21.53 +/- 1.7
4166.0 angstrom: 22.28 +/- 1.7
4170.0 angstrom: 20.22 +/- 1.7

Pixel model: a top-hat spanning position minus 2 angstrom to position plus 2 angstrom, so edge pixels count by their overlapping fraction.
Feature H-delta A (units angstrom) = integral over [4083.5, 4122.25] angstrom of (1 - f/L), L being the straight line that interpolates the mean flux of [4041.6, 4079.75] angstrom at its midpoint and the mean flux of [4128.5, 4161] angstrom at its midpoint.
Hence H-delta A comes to 1.2 angstrom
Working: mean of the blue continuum 21.7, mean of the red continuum 20.4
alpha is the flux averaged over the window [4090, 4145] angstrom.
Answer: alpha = 20.1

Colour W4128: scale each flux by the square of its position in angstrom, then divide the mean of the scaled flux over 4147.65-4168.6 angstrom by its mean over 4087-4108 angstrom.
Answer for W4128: 1.09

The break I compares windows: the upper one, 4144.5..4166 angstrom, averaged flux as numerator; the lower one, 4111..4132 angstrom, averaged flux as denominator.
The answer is 1.07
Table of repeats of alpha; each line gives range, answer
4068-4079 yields 21.8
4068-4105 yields 20.9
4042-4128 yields 21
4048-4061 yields 21.6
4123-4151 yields 20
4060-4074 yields 22.1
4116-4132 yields 19.7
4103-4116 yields 20.9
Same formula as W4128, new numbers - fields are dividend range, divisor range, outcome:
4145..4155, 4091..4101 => 1.11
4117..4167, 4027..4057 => 1.01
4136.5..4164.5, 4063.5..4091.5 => 1.03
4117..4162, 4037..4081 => 0.98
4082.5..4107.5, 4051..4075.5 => 0.95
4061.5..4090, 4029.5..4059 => 1.01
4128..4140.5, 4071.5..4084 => 0.96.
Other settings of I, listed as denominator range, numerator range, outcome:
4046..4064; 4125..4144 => 0.90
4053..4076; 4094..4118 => 0.96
